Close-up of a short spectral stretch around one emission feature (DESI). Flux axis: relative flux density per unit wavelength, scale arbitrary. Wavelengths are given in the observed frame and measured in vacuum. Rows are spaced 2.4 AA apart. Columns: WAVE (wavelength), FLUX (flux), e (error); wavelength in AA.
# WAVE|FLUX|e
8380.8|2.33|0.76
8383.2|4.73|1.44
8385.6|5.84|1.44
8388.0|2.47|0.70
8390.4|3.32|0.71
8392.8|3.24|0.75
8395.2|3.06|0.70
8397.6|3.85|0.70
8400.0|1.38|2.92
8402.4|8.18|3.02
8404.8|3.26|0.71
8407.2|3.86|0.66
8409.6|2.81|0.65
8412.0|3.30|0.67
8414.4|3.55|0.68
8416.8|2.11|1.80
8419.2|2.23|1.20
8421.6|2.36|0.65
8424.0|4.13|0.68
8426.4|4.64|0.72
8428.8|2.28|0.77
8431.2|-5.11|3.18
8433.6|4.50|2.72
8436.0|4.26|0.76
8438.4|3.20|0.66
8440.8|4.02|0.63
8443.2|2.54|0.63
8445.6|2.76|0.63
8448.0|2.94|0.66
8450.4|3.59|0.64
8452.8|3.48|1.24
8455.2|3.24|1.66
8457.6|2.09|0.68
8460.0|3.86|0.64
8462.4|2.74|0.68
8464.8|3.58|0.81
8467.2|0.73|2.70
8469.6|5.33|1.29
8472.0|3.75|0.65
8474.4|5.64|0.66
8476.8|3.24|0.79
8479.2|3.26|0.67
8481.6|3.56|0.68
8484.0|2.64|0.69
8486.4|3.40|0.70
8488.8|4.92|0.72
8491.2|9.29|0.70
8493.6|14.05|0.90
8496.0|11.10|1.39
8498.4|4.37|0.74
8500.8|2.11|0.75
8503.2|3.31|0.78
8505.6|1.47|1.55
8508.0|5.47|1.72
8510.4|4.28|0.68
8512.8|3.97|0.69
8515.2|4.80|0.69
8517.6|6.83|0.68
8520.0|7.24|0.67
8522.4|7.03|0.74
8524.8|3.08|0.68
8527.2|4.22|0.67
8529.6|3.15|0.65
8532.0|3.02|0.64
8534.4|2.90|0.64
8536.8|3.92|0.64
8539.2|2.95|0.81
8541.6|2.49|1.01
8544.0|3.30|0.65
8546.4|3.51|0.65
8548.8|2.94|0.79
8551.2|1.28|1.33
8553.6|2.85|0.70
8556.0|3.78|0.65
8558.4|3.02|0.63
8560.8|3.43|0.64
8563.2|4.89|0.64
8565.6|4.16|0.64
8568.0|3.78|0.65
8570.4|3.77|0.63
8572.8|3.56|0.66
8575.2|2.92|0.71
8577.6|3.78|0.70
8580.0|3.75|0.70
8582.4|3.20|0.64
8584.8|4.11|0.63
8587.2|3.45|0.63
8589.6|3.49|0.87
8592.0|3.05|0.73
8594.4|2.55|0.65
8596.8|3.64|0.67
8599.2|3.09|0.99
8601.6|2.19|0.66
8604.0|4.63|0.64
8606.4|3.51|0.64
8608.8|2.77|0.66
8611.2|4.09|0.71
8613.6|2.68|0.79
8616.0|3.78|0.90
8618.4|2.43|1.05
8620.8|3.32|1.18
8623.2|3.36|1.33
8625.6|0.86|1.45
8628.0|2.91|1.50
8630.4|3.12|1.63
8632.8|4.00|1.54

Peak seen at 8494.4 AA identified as Halpha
